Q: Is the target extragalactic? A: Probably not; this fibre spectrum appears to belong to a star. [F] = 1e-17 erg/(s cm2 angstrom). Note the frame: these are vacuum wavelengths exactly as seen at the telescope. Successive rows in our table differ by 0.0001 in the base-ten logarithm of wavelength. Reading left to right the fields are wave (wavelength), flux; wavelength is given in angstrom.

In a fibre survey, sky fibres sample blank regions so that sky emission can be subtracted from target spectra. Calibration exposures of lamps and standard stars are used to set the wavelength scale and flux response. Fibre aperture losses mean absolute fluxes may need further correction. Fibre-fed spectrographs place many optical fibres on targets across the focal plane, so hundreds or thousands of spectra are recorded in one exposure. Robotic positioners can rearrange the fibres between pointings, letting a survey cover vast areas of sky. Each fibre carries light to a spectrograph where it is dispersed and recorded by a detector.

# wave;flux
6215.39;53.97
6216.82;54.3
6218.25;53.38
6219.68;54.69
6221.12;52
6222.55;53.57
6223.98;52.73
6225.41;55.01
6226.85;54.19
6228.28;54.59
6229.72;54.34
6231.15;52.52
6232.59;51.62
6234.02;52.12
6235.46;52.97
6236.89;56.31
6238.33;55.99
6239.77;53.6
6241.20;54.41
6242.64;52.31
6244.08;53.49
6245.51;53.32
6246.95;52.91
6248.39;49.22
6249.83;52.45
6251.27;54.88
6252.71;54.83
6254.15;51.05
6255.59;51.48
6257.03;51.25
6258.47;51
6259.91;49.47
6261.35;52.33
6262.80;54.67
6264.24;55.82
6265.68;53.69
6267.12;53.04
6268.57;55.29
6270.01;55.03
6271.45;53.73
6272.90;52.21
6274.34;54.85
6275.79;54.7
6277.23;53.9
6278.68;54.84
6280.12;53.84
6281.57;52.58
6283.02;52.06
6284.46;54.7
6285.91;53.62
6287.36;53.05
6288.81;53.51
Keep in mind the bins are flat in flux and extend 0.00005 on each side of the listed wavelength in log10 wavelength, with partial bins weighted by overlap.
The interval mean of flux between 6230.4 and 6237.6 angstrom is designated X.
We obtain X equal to 53.2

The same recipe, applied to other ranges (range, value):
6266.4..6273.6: 53.8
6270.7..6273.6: 53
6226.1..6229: 54.3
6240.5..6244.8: 53.4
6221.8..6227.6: 53.9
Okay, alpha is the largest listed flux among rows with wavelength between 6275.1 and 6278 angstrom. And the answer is 54.7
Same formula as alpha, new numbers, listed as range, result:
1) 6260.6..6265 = 55.82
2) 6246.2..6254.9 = 54.88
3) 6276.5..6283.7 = 54.84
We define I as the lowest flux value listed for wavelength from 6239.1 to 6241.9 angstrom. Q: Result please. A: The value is 53.6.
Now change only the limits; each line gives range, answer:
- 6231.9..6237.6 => 51.62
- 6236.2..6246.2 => 52.31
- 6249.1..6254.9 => 51.05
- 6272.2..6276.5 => 52.21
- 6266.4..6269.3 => 53.04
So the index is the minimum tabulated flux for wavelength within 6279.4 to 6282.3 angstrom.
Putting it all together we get 52.58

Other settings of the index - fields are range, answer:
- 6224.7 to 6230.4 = 54.19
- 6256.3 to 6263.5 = 49.47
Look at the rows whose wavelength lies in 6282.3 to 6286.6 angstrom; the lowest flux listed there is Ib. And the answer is 52.06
